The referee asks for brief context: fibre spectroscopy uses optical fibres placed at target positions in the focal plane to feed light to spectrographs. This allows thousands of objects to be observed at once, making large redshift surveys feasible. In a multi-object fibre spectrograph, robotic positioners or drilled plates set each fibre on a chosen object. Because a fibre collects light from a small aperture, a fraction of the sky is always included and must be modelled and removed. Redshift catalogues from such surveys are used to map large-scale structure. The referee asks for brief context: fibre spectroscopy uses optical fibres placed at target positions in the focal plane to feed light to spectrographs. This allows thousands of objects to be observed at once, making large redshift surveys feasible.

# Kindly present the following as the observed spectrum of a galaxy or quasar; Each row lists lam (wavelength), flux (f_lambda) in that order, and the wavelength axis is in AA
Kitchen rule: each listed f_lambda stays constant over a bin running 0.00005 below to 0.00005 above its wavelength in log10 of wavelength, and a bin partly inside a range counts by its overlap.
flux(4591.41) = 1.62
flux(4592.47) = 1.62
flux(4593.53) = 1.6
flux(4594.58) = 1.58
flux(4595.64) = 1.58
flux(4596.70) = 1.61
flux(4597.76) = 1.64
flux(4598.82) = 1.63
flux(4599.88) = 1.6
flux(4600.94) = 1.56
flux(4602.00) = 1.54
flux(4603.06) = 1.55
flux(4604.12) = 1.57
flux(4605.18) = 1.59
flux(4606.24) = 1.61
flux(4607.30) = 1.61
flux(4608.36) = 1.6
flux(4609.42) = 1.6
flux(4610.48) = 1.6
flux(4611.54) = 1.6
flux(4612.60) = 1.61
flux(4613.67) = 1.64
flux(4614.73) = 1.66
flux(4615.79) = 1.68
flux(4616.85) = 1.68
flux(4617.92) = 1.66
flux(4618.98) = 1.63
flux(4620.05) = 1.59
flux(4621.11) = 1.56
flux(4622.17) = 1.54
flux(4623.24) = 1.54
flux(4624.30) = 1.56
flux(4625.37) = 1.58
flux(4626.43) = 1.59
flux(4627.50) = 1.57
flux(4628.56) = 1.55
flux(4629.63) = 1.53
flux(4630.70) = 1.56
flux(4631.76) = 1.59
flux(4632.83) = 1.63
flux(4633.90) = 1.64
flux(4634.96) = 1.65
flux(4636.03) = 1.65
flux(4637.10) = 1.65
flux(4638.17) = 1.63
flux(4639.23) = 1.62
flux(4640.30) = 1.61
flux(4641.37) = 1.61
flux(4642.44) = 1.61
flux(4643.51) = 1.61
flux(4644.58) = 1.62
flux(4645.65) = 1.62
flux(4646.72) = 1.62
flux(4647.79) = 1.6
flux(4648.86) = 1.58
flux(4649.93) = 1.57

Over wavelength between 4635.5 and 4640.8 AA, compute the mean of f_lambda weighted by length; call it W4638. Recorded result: 1.63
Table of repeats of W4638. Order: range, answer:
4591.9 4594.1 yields 1.61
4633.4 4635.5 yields 1.65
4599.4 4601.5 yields 1.58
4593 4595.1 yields 1.6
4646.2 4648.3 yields 1.61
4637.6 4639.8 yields 1.63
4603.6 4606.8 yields 1.59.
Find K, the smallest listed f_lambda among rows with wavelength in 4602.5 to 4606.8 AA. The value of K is 1.55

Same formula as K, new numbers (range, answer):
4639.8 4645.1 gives 1.61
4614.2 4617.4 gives 1.66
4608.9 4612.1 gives 1.6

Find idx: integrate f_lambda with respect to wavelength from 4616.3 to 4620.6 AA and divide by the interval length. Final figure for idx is 1.64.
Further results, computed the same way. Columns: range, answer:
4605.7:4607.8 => 1.61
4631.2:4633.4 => 1.61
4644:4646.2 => 1.62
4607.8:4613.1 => 1.6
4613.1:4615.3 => 1.65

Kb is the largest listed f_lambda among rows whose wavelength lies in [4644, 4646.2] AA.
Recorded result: 1.62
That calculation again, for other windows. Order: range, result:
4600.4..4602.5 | 1.56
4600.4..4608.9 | 1.61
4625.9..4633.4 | 1.63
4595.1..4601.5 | 1.64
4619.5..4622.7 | 1.59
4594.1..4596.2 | 1.58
